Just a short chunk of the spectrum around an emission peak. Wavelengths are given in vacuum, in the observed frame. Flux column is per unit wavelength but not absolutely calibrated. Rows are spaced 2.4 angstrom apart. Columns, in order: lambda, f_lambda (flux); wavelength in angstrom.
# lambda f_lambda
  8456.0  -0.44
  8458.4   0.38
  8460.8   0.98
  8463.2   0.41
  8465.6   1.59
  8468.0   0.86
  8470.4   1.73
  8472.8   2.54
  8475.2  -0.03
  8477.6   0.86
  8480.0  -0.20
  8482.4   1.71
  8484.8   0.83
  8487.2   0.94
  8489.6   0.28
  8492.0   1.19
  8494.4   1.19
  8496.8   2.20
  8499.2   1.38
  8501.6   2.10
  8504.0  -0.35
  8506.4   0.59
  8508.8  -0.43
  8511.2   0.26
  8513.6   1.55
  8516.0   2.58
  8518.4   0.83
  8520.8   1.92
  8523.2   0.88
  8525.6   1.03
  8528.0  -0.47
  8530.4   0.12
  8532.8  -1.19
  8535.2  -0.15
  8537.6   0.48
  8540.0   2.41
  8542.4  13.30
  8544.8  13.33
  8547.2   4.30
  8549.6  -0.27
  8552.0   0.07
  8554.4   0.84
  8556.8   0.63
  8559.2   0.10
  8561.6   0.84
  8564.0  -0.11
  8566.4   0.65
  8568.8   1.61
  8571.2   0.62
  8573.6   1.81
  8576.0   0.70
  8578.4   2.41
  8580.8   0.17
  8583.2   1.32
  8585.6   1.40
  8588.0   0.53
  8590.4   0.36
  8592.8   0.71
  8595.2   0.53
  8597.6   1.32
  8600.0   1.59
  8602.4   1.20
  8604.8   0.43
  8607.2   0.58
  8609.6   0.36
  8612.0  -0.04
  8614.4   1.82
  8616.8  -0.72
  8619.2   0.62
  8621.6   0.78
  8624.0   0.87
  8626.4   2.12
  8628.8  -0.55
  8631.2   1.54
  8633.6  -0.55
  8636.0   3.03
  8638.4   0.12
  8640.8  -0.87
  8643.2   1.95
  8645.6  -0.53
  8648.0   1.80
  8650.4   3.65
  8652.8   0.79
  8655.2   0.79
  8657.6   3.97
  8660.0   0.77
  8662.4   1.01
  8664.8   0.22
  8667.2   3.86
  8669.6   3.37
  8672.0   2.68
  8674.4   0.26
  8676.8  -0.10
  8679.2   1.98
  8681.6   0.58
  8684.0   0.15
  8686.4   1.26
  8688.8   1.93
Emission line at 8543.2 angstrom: H-beta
